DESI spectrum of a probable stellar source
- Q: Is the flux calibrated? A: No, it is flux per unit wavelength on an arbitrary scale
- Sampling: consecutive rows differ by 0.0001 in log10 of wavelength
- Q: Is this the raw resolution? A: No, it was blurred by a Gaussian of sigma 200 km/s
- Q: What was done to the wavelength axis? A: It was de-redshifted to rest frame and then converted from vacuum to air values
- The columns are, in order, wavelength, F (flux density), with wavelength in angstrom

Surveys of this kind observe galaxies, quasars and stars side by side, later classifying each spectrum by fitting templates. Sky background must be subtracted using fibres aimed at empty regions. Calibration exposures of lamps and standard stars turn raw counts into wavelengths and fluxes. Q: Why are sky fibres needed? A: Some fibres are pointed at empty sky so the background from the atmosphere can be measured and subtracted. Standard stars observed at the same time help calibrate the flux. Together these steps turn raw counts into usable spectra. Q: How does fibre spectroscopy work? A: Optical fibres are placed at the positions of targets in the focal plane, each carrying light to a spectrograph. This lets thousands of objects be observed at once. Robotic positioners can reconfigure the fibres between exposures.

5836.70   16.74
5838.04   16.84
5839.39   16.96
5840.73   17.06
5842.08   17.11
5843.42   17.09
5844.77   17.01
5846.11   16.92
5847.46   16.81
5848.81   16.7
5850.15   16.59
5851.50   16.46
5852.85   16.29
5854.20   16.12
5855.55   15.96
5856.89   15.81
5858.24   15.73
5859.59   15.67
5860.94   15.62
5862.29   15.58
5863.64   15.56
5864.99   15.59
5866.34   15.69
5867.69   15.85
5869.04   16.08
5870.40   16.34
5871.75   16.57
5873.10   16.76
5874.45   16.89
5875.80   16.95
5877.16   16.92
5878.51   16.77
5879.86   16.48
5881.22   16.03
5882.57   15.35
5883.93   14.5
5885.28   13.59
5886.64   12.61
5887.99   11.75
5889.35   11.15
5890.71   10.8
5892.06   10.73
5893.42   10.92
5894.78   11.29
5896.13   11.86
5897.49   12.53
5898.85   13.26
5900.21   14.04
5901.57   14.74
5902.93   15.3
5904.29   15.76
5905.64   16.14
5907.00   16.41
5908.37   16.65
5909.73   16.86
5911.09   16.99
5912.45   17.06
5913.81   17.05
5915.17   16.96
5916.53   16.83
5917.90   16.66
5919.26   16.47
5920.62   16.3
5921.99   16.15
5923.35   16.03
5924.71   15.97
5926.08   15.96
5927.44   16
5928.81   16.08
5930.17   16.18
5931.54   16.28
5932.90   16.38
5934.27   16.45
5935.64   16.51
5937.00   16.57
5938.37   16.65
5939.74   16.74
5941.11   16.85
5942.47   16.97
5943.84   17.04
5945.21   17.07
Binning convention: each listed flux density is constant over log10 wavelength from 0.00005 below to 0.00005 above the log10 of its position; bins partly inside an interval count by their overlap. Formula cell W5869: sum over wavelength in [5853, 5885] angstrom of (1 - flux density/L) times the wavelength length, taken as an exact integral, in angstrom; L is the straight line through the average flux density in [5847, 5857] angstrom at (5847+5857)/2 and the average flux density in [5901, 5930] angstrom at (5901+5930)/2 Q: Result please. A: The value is 0.67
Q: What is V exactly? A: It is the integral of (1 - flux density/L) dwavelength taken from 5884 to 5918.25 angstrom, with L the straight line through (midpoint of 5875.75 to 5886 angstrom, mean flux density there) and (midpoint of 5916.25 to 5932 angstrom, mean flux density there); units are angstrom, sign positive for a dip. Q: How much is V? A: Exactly 3.6 angstrom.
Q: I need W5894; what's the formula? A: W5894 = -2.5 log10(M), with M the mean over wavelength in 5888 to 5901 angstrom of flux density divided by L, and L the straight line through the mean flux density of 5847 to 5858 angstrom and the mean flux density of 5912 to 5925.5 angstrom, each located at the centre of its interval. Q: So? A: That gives 0.36 mag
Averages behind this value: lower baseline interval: 16.3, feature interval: 11.9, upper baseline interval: 16.5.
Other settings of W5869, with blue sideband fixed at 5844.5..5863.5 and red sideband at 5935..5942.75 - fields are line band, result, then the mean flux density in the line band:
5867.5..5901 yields 4.4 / 14.2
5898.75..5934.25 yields 0.9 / 16.2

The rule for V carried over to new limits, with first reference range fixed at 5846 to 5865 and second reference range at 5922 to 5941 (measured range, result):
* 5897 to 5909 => 0.89 angstrom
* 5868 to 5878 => -0.30 angstrom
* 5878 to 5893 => 2.45 angstrom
